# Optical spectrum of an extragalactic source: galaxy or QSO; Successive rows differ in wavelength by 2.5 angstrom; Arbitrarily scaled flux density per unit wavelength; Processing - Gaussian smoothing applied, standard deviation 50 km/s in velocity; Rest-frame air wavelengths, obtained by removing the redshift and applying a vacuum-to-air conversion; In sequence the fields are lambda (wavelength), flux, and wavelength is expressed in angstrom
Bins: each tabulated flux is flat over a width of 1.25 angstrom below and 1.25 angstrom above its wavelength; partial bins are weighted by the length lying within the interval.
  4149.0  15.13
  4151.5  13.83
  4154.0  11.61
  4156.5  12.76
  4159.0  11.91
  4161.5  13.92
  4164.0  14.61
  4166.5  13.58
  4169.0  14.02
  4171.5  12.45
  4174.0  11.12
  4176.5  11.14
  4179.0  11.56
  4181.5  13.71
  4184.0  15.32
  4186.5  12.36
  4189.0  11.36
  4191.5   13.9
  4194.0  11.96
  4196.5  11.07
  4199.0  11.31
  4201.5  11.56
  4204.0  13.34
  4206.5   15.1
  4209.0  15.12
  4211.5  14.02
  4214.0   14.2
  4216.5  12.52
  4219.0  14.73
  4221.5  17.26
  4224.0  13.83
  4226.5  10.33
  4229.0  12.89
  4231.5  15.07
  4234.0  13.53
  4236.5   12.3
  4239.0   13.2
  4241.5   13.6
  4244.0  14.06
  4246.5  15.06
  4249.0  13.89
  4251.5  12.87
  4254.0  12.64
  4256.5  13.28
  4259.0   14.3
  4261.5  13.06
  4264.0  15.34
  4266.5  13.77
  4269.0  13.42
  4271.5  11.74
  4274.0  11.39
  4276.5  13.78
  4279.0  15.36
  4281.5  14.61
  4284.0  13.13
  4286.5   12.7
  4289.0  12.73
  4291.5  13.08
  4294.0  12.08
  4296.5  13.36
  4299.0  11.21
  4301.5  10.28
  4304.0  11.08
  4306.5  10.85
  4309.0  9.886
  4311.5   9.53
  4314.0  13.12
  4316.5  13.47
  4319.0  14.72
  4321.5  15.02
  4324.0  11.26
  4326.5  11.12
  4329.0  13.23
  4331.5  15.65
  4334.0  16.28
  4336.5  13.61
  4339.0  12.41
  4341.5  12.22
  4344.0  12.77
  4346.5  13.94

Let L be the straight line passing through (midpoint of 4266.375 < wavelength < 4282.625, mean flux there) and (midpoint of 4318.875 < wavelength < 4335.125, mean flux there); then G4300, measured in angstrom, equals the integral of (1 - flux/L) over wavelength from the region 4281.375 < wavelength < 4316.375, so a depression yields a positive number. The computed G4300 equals 4.3 angstrom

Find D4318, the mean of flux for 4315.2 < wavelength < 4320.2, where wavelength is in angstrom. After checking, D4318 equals 14.1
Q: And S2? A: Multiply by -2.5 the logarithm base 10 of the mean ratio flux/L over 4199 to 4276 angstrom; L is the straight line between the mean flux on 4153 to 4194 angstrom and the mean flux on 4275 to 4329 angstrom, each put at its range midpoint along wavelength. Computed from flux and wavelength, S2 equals -0.073 mag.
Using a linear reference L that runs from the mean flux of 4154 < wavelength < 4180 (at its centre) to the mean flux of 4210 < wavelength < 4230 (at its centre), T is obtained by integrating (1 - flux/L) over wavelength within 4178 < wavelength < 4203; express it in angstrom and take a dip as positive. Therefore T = 1.3 angstrom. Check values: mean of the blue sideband 12.7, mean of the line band 12.4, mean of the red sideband 13.8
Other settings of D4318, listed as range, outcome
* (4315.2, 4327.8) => 13.1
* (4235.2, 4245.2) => 13.3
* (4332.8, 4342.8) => 13.6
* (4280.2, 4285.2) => 13.9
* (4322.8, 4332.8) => 12.8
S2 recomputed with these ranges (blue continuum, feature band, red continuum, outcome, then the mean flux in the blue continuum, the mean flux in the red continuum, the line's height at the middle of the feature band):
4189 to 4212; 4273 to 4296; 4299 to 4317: -0.15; 12.9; 11.1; 11.5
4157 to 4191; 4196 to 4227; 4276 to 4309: -0.07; 12.9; 12.5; 12.8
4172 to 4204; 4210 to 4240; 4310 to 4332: -0.10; 12.2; 12.9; 12.4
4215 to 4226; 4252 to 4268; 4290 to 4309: -0.06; 14.3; 11.6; 12.9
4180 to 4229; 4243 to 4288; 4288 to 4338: -0.06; 13.3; 12.6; 12.9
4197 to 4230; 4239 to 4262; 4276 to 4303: -0.03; 13.5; 12.9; 13.2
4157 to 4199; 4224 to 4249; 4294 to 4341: -0.06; 12.7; 12.5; 12.6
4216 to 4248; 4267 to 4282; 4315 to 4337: 0.04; 13.8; 13.8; 13.8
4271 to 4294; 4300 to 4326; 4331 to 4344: 0.14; 13.2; 13.8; 13.5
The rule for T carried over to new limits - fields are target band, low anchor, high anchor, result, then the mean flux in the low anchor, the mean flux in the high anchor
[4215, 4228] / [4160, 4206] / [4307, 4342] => -1.0 angstrom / 12.7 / 12.9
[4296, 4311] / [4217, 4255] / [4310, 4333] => 2.5 angstrom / 13.7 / 13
